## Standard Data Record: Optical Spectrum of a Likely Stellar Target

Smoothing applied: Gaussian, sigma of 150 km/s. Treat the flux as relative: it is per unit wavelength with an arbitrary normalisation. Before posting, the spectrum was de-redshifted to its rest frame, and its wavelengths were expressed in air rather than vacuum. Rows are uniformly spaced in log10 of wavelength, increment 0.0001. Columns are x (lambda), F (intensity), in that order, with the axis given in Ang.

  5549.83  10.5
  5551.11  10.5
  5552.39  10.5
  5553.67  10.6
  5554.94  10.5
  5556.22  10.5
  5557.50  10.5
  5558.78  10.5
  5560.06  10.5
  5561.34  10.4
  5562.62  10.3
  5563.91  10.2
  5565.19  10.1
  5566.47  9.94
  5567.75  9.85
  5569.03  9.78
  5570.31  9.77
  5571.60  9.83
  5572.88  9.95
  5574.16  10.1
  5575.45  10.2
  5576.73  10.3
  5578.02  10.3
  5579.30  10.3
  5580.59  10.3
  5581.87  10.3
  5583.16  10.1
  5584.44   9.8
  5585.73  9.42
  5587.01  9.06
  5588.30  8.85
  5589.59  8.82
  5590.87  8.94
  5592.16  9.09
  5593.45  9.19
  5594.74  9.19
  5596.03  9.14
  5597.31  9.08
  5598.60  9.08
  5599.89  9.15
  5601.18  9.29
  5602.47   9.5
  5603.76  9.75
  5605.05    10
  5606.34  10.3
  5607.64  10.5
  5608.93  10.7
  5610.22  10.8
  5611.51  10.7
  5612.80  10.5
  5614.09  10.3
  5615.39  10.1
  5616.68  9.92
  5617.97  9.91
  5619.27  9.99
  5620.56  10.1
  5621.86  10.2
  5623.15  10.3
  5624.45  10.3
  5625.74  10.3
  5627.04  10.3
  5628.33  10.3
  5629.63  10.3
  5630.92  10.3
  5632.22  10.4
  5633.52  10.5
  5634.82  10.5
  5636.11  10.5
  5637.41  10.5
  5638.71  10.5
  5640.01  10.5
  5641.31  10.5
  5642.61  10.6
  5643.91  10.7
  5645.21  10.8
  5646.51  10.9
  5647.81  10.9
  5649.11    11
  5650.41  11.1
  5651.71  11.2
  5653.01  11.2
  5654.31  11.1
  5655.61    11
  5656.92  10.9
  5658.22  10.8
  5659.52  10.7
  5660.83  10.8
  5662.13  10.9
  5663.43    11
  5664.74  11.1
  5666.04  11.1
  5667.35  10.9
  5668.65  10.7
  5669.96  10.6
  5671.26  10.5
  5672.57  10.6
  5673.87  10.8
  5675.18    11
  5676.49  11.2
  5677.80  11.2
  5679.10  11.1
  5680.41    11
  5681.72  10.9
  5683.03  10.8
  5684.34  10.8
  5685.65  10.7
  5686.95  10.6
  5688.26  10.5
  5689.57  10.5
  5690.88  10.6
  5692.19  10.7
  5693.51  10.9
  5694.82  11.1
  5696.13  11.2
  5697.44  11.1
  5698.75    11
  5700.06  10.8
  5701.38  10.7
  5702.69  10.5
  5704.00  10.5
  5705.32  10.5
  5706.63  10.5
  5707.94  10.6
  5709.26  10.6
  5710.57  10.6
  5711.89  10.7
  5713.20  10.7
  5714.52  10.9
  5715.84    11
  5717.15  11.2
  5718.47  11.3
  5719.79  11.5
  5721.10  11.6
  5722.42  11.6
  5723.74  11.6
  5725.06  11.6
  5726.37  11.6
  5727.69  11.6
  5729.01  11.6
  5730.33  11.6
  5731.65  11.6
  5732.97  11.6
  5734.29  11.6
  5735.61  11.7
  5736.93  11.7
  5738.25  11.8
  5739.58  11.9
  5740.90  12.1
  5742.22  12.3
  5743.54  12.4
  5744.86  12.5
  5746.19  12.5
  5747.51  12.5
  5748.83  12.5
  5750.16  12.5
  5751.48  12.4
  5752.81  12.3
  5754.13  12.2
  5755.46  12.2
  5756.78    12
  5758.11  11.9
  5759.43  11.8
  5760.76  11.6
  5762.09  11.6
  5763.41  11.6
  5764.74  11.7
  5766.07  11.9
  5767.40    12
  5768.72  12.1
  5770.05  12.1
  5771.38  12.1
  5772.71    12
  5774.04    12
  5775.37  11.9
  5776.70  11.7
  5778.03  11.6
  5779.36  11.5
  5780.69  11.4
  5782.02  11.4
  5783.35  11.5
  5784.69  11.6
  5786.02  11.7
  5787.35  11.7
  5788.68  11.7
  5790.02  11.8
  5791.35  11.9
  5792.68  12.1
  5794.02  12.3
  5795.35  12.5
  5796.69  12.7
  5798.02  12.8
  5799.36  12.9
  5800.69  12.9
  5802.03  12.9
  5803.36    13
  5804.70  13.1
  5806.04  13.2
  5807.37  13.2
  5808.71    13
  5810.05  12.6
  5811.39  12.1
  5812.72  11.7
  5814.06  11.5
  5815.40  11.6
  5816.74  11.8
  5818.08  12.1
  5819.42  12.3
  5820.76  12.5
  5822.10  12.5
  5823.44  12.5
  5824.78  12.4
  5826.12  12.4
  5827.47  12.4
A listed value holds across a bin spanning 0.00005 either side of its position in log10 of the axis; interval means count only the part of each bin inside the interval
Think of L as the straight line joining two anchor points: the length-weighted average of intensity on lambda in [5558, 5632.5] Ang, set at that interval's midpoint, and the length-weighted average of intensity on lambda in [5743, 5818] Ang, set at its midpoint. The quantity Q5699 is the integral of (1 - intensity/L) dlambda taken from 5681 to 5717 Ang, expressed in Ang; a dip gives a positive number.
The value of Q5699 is 1.4 Ang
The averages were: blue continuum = 9.95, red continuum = 12.1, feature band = 10.7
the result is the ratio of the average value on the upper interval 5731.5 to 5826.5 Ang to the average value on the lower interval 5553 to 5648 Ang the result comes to 1.20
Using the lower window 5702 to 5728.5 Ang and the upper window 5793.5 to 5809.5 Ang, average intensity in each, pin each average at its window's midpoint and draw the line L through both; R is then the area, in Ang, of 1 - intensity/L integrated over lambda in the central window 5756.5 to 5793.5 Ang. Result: 1.6 Ang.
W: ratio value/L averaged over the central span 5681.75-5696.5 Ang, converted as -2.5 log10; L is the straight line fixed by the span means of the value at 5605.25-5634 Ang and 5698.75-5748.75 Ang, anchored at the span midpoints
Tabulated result 0.03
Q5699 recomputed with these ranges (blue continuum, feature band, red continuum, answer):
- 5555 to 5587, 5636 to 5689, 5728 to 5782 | 0.9 Ang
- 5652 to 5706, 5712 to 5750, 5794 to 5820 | -0.6 Ang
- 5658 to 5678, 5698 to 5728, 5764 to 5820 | 0.9 Ang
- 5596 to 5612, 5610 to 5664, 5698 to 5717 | -2.3 Ang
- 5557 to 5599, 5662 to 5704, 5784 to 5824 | 0.5 Ang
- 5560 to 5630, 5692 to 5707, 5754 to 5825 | 0.4 Ang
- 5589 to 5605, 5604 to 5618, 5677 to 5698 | -1.3 Ang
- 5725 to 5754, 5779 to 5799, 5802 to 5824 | 0.6 Ang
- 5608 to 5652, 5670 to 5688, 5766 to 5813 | 0.3 Ang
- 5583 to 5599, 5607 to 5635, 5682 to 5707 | -2.0 Ang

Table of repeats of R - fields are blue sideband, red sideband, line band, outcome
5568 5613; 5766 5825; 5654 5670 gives -0.4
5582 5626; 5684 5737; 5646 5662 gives -0.9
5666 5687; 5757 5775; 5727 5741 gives -0.2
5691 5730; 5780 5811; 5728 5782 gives -1.1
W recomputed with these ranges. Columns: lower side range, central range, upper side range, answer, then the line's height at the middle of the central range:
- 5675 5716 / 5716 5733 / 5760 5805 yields -0.03 mag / 11.2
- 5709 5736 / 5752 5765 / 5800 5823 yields -0.01 mag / 11.8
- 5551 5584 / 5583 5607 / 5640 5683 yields 0.12 mag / 10.4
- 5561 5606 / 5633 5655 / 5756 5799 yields -0.04 mag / 10.4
